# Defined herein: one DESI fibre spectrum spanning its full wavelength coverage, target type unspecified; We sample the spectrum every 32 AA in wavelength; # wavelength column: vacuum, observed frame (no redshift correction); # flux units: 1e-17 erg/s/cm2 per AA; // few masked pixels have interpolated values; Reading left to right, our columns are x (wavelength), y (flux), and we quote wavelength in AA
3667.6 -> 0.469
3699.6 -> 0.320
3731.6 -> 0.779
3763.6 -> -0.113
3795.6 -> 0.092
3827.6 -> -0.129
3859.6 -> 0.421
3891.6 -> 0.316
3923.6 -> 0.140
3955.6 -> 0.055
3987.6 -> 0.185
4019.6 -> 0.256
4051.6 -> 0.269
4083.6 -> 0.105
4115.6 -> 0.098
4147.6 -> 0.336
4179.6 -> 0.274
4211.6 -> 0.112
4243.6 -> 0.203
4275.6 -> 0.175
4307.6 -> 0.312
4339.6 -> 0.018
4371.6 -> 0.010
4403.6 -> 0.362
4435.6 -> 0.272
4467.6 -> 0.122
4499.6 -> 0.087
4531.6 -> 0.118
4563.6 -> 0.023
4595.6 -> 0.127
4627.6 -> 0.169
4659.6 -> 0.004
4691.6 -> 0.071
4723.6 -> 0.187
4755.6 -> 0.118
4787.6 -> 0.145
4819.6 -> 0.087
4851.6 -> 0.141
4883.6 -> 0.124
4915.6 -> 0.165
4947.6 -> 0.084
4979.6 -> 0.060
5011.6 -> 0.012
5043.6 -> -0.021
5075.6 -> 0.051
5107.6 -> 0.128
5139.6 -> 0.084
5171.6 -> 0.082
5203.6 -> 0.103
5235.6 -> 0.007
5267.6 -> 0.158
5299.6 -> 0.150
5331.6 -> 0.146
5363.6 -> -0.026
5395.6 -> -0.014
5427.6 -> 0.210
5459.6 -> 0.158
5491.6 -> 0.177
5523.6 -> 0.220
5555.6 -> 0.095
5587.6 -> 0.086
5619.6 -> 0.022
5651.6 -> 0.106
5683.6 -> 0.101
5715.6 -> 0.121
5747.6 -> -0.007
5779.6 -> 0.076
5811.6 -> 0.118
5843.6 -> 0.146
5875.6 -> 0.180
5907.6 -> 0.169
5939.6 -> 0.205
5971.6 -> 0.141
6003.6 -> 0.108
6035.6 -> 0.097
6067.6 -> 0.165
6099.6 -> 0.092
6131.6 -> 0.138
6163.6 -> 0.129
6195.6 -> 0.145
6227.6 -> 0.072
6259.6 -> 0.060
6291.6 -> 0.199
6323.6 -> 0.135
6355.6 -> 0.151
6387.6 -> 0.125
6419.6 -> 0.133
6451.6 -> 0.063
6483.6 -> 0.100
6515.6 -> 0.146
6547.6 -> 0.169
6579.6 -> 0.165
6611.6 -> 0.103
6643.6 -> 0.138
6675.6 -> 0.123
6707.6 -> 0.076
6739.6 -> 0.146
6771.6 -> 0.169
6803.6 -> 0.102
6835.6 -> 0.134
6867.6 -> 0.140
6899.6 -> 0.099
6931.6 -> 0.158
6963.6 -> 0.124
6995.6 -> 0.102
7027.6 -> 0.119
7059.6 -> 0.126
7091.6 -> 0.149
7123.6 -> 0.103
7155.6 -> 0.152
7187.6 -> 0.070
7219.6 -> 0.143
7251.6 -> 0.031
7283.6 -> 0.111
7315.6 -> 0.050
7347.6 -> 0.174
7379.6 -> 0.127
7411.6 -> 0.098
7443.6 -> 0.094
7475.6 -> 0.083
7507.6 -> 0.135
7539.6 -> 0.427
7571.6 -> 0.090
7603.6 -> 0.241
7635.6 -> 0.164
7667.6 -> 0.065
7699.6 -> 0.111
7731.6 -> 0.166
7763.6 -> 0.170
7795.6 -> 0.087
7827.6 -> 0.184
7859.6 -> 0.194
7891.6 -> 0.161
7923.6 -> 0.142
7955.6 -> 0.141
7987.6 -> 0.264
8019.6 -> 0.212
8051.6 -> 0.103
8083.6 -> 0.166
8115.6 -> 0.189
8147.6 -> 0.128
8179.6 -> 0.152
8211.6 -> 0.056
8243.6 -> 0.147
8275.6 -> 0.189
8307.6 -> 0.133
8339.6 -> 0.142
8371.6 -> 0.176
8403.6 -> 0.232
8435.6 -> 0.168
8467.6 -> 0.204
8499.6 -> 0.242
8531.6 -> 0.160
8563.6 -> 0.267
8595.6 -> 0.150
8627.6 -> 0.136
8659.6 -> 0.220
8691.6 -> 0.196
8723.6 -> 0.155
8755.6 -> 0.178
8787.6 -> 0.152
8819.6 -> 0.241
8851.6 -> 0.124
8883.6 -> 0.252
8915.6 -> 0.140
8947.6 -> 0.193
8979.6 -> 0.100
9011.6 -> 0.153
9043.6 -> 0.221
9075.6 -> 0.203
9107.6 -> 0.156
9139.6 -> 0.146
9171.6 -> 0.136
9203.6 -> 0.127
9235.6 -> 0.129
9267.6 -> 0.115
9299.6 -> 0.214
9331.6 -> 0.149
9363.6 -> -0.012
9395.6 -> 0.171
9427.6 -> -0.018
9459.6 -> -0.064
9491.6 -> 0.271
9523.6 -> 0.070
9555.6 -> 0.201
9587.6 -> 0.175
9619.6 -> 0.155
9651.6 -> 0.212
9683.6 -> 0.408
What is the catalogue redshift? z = 1.02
